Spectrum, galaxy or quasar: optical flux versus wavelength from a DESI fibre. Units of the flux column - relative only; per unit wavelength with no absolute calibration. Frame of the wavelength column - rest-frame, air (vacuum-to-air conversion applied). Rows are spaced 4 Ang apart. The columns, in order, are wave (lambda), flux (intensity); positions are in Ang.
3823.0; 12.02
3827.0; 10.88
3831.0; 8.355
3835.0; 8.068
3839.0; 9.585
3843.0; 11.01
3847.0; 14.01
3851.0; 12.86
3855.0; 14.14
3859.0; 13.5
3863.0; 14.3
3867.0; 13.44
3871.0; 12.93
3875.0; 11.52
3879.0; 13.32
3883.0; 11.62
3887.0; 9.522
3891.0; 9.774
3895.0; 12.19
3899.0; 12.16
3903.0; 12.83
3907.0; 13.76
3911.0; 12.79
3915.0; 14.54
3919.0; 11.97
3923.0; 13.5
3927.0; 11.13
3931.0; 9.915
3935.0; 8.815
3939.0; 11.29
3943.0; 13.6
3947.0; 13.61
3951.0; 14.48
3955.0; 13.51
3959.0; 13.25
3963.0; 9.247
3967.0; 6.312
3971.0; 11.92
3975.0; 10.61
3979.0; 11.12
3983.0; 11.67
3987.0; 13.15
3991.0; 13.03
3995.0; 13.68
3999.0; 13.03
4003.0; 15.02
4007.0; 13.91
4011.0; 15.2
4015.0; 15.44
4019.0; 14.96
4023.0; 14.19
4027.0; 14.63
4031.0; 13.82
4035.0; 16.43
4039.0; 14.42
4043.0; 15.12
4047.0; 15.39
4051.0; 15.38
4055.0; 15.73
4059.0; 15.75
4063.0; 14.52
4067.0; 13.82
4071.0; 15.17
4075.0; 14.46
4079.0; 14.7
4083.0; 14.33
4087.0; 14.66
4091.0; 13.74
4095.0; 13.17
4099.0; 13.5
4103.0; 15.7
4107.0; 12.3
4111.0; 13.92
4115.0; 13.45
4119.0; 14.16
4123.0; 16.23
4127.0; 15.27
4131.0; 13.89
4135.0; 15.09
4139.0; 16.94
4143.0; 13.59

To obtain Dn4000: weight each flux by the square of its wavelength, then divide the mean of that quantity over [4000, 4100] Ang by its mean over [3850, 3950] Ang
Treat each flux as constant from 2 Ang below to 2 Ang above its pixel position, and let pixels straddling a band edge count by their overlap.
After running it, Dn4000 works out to 1.3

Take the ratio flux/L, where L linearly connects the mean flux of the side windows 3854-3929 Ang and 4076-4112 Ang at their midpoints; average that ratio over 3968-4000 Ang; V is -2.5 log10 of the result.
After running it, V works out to 0.10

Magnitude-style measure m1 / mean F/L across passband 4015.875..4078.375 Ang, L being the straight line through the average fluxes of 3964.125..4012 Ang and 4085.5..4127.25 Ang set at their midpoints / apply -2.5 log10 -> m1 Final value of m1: -0.13 mag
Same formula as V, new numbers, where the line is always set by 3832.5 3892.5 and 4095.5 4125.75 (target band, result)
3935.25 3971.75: 0.09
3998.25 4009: -0.07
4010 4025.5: -0.12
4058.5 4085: -0.06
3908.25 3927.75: -0.04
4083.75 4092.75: -0.02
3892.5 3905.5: -0.01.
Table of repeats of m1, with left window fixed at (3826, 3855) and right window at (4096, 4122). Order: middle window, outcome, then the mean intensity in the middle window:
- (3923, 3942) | 0.11 mag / 10.8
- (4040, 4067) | -0.14 mag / 15.2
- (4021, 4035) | -0.12 mag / 14.5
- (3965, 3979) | 0.25 mag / 9.83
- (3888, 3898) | 0.05 mag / 11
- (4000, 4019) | -0.16 mag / 14.8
